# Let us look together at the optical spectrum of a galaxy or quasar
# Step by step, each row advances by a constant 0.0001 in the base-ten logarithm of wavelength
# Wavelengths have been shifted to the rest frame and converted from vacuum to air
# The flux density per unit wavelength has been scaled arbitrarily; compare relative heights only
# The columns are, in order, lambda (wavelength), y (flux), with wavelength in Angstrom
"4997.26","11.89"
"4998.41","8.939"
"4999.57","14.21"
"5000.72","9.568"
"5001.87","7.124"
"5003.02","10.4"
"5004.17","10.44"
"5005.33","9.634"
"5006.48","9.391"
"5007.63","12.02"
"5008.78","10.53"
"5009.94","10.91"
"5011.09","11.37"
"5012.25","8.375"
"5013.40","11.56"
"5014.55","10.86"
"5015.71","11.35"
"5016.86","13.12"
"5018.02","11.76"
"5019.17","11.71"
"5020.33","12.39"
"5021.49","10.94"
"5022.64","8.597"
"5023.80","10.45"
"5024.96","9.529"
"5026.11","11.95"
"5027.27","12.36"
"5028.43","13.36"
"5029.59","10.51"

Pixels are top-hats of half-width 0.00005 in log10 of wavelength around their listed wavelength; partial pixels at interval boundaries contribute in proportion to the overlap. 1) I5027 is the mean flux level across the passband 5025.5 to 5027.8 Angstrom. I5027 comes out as 12.1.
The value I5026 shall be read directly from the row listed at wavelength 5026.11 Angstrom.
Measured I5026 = 11.95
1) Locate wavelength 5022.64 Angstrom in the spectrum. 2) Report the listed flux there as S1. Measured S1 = 8.597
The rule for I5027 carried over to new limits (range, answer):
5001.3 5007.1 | 9.42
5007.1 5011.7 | 11.2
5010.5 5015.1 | 10.6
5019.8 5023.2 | 10.6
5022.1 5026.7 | 10.1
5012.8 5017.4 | 11.7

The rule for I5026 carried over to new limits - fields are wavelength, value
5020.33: 12.39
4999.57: 14.21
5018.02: 11.76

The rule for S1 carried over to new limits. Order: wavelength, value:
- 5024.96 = 9.529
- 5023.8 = 10.45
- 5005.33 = 9.634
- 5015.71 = 11.35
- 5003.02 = 10.4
